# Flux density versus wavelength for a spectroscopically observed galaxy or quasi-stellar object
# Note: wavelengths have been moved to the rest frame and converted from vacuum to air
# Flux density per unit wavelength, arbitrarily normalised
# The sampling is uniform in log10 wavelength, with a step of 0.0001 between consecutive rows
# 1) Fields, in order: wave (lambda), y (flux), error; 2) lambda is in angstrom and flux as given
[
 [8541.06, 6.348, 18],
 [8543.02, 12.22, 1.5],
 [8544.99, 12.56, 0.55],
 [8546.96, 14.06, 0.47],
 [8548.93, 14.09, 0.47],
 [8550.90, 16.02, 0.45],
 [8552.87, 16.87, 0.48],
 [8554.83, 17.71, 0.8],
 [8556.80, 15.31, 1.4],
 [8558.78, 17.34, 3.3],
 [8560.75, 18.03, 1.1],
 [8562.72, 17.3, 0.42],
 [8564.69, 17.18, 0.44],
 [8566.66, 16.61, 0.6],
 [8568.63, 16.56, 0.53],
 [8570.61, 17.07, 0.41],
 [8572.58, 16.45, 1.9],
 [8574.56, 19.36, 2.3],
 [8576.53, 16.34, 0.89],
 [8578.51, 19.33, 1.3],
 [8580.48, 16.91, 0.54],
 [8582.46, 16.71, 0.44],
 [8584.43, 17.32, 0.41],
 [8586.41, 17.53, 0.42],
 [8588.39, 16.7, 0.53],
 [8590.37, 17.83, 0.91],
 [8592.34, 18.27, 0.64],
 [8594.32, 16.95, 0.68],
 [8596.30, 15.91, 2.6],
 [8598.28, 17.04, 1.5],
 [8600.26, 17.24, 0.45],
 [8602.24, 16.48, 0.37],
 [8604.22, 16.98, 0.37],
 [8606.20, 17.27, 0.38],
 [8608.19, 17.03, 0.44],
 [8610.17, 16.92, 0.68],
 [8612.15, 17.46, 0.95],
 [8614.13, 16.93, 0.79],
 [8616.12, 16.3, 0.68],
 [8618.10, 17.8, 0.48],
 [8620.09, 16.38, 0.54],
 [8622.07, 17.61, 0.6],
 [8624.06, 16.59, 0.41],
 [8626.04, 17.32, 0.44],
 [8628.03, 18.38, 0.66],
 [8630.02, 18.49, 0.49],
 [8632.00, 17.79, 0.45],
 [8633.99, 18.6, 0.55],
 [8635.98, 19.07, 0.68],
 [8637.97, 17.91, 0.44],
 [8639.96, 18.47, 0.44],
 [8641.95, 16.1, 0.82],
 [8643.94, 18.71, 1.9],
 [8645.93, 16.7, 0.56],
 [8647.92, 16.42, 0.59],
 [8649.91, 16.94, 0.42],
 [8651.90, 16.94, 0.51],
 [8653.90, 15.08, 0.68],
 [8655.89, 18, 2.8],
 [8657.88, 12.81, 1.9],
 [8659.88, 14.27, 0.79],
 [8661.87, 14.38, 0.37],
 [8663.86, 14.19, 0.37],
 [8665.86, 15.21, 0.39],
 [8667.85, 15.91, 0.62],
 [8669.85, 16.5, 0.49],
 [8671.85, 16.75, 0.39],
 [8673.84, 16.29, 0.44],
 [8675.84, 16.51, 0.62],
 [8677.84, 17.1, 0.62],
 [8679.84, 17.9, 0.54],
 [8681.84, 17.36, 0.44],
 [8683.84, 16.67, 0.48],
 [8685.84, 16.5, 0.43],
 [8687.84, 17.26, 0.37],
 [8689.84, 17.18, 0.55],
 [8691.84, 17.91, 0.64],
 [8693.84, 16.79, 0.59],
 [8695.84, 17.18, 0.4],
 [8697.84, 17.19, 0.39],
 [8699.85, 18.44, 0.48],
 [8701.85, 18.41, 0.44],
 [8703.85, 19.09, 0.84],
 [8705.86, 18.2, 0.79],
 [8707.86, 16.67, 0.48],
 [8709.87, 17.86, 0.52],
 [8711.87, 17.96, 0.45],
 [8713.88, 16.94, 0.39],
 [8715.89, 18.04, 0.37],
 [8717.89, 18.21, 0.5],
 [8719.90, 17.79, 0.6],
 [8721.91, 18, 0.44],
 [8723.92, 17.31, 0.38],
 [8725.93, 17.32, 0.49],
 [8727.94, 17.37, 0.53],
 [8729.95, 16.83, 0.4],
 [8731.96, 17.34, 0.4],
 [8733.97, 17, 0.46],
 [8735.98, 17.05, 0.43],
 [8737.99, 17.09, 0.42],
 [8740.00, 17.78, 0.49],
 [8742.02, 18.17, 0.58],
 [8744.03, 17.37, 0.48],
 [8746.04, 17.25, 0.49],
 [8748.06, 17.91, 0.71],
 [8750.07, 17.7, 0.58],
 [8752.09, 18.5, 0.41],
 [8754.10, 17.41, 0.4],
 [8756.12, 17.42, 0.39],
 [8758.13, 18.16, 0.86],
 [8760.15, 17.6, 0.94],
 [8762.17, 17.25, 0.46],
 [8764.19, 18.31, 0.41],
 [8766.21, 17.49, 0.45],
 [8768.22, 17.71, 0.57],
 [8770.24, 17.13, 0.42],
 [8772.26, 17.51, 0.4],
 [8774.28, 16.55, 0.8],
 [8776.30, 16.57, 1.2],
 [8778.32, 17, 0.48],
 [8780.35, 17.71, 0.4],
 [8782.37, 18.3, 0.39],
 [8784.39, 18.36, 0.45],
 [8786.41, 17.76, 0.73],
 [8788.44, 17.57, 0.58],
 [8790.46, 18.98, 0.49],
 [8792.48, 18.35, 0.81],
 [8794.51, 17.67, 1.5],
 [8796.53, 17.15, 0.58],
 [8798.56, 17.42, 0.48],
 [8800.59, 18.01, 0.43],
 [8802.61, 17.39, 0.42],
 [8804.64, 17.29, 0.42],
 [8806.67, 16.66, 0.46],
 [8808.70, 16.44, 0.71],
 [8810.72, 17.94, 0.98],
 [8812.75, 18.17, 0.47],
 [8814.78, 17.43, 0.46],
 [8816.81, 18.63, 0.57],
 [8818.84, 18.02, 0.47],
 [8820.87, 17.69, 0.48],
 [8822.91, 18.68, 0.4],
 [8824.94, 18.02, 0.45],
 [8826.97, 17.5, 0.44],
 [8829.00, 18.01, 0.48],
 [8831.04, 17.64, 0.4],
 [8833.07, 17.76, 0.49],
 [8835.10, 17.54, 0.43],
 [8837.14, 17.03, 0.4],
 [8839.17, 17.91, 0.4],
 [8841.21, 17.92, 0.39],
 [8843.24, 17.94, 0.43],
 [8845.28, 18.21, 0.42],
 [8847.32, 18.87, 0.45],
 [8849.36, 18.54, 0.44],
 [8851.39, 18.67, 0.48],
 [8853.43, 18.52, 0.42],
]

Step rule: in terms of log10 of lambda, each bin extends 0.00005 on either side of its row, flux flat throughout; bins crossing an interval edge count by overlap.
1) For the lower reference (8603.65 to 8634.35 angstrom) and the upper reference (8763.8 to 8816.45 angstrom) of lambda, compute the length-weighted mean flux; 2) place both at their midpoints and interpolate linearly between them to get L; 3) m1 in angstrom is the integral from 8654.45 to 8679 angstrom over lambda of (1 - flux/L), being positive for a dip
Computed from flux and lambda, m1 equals 2.5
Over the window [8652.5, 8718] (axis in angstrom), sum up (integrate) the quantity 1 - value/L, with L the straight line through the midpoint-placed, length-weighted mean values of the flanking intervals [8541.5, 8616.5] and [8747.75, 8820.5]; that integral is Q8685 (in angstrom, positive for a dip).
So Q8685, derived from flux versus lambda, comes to 1.39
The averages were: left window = 16.6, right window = 17.7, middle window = 16.8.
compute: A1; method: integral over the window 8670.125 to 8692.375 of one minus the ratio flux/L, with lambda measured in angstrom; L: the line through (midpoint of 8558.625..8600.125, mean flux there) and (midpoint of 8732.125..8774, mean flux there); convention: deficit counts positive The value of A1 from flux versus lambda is 0.6 angstrom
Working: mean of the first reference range 17.3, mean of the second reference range 17.6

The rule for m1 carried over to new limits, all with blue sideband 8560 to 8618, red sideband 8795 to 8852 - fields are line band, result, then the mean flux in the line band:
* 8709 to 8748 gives 0.1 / 17.5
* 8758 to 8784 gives 0.3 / 17.5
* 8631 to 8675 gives 2.1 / 16.5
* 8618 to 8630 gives -0.1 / 17.4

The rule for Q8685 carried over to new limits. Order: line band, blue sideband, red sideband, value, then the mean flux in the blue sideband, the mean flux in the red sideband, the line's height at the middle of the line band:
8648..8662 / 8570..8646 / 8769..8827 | 1.5 angstrom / 17.4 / 17.7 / 17.5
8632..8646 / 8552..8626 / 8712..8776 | -0.6 angstrom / 17.1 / 17.5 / 17.3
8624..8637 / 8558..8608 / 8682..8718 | -0.6 angstrom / 17.2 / 17.6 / 17.4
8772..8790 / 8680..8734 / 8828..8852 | 0.3 angstrom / 17.5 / 18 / 17.8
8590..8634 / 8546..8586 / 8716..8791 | -0.6 angstrom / 16.8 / 17.6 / 17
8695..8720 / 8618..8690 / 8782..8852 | -1.0 angstrom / 16.8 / 17.9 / 17.1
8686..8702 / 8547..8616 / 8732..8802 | -0.1 angstrom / 17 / 17.6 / 17.4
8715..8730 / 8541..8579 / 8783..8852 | -0.4 angstrom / 16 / 17.9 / 17.2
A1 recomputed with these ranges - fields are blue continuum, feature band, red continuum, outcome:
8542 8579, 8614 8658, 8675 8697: -1.3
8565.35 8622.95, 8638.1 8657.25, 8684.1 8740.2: 0.3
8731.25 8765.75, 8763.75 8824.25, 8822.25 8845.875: 0.2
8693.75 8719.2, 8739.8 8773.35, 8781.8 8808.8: 0.1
